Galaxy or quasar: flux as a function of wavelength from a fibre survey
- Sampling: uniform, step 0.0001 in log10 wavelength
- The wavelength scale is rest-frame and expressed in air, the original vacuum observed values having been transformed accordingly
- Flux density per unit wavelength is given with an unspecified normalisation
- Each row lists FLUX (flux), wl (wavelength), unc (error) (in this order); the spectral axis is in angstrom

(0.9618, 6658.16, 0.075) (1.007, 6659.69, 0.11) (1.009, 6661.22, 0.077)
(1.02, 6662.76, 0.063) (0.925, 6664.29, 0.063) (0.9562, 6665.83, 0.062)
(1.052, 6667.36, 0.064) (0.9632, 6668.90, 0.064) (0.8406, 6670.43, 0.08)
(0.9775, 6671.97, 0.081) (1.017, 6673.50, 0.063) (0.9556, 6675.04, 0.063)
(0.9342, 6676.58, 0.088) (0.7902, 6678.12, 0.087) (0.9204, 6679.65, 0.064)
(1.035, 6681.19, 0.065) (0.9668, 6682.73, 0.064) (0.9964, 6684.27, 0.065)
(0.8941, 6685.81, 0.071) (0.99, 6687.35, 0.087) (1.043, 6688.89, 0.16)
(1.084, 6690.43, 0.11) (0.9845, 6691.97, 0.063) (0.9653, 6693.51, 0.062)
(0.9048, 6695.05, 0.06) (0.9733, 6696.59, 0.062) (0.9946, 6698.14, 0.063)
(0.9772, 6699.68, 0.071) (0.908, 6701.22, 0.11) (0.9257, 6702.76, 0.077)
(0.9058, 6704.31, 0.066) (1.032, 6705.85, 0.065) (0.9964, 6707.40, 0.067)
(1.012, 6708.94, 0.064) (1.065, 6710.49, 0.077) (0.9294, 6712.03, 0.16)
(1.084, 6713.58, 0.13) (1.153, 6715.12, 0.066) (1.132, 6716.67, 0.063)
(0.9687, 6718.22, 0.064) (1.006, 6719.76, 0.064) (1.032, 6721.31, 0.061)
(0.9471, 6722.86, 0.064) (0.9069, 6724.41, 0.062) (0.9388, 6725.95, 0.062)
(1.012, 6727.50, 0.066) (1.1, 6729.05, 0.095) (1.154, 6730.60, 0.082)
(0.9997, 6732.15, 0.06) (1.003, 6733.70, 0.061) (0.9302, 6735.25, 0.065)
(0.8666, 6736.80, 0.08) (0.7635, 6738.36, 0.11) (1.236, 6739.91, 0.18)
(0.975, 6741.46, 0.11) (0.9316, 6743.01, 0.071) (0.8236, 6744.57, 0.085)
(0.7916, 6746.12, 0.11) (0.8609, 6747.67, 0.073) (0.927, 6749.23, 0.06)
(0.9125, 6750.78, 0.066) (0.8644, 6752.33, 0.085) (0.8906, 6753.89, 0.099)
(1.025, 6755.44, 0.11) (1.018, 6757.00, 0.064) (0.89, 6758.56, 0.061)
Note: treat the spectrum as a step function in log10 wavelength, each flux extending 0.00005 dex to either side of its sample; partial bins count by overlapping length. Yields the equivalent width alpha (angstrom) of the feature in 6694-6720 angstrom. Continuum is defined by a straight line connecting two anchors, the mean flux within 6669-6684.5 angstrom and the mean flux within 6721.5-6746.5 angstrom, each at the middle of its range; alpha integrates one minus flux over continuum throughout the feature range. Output -1.2 angstrom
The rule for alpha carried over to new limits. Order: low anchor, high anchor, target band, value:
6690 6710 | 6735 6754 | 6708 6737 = -2.36 angstrom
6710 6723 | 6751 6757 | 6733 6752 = 1.02 angstrom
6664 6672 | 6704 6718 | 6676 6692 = 0.27 angstrom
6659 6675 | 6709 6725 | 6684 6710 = 0.72 angstrom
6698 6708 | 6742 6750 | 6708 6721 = -1.48 angstrom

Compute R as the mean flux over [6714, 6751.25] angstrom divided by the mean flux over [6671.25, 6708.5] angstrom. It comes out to 1.01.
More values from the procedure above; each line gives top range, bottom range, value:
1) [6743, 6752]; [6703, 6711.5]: 0.87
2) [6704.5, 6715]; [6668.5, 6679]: 1.11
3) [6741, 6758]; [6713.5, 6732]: 0.88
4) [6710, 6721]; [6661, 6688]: 1.10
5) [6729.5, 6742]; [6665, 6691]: 1.03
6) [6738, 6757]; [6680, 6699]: 0.94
